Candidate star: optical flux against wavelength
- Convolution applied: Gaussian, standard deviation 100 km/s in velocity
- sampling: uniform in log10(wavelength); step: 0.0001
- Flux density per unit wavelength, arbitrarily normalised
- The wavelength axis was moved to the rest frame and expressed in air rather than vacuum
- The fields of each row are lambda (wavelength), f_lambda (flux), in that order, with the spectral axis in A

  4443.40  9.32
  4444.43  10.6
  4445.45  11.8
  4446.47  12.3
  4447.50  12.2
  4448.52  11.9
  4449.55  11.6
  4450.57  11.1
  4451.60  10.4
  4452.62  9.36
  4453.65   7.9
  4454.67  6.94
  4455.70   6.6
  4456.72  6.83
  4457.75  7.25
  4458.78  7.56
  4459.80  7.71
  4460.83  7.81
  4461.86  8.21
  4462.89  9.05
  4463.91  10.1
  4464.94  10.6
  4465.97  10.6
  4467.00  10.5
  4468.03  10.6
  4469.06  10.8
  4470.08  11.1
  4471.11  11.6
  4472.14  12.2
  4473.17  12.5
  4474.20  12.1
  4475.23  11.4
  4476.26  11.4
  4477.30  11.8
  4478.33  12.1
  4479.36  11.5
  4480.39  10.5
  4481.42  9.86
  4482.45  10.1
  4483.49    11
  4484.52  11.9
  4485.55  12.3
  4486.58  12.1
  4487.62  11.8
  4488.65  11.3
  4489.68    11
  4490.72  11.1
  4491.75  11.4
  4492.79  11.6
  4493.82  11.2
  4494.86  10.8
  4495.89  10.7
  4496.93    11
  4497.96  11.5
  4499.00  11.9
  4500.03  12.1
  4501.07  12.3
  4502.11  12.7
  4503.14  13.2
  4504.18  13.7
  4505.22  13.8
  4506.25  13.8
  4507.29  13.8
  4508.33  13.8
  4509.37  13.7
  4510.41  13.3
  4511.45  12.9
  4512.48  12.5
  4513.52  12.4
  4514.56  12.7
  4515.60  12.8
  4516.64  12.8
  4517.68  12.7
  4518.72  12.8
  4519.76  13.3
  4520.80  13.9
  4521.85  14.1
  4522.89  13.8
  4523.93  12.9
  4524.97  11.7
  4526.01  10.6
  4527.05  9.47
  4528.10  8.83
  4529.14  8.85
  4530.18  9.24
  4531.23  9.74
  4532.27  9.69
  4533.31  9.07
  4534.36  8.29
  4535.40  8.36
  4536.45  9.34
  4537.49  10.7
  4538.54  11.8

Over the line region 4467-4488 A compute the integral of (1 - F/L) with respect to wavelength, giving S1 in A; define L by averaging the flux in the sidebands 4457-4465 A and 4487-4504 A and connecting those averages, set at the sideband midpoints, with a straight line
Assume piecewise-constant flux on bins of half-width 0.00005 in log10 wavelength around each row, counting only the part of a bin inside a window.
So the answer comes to -3.2 A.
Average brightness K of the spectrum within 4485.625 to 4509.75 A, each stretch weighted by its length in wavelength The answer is 12.2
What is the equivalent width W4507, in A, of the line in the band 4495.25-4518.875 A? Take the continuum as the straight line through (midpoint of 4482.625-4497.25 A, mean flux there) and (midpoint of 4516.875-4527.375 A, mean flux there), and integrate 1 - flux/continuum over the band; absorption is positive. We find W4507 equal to -1.4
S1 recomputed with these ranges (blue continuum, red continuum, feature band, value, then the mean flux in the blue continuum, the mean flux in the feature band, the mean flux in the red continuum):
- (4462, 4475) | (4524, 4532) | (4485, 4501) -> -1.5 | 10.9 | 11.5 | 9.95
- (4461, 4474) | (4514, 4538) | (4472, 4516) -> -4.8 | 10.6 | 12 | 11.1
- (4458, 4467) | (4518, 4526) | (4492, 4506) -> -0.7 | 8.99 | 12.1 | 13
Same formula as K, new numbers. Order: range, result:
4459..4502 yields 11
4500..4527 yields 13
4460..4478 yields 10.7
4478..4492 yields 11.3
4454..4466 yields 8.18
